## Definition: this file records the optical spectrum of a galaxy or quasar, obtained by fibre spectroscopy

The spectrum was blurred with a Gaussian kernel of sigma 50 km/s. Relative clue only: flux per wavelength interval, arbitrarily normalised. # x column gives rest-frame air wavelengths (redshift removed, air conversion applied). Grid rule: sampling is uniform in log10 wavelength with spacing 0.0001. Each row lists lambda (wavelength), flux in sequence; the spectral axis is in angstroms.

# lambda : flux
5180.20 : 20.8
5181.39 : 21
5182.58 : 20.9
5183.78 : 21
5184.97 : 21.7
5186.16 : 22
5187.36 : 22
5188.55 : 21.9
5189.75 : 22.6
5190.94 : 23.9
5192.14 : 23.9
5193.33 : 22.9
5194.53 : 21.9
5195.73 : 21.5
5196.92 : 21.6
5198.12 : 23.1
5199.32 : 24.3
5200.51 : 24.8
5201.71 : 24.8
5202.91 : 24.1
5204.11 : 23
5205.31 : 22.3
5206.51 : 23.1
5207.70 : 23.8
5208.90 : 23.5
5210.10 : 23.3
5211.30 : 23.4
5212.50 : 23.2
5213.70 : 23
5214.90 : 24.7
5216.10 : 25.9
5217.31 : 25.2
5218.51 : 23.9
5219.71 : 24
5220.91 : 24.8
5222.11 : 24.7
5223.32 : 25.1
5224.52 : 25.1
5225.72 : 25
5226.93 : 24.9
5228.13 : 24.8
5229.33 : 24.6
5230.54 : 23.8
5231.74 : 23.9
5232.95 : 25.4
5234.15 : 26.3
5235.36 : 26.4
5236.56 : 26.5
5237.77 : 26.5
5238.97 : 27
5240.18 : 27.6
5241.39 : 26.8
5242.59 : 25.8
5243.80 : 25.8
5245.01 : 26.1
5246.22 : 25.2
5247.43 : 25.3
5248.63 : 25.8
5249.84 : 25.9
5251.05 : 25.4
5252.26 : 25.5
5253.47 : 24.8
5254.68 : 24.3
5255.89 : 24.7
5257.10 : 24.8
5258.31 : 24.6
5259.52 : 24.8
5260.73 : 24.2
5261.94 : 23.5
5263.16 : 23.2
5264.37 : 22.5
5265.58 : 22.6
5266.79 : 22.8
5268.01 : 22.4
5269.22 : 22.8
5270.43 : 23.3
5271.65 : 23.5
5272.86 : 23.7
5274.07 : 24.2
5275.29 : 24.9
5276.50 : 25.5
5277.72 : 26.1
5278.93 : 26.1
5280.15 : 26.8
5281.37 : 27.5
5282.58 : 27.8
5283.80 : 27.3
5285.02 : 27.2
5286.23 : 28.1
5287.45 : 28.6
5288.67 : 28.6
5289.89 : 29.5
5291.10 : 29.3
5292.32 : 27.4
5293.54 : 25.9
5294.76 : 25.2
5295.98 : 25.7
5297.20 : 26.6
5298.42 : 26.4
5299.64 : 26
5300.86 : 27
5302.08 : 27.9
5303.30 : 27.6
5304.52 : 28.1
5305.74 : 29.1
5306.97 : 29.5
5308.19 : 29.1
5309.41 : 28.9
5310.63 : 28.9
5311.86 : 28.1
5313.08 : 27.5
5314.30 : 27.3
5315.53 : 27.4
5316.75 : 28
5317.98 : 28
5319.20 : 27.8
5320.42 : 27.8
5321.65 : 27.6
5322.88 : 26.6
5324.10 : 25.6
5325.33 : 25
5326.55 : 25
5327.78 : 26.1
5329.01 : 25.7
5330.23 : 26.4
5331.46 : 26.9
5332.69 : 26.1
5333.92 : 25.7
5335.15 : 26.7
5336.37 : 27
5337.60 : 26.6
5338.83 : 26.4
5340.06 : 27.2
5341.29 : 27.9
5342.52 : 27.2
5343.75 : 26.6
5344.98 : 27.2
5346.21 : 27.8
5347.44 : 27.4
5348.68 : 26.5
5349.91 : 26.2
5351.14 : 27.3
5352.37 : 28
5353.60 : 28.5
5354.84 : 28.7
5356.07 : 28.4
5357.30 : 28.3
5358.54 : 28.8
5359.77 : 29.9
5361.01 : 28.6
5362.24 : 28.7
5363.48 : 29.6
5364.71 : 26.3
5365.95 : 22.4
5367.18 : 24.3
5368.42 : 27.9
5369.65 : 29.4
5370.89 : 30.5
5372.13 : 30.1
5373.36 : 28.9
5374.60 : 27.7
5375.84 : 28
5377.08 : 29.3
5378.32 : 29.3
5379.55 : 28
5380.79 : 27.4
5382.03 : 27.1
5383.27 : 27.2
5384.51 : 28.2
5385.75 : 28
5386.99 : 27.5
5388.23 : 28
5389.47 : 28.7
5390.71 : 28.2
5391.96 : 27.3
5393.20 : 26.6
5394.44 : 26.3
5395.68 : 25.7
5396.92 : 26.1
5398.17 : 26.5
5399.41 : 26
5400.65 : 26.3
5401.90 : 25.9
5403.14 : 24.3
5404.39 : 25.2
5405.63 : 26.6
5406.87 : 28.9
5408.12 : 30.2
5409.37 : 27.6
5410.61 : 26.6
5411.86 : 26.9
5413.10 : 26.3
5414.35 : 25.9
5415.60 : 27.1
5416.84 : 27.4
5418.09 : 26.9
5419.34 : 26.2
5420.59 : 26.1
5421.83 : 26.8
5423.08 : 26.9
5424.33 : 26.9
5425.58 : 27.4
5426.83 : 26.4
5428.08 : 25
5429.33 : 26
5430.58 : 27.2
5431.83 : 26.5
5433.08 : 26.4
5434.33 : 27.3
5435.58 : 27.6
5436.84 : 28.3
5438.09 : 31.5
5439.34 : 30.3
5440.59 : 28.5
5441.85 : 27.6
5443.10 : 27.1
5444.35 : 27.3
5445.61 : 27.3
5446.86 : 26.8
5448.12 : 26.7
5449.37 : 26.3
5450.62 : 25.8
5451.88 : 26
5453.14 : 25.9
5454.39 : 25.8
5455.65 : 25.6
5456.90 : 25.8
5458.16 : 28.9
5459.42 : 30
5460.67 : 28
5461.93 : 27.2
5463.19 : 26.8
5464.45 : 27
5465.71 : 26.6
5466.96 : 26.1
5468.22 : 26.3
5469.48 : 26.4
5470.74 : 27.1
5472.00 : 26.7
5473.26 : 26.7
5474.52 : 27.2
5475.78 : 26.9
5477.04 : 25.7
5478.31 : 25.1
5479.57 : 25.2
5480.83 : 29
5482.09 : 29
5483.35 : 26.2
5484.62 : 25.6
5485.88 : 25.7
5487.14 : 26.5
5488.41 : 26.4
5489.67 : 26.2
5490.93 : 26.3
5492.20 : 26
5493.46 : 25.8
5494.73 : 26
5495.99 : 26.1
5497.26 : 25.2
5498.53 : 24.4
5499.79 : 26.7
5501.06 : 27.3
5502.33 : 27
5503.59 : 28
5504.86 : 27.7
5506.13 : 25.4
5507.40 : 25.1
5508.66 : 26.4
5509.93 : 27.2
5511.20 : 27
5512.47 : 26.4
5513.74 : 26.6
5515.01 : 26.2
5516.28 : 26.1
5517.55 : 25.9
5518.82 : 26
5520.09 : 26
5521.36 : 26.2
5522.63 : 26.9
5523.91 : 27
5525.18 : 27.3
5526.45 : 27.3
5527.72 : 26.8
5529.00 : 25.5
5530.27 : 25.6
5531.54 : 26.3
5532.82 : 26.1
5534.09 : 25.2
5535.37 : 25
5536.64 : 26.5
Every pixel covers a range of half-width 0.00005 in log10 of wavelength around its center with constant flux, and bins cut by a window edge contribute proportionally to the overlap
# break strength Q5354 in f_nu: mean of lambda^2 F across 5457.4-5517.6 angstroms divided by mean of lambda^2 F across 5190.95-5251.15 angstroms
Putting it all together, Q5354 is 1.2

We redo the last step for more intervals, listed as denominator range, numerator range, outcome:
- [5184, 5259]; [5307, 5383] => 1.18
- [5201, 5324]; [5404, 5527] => 1.12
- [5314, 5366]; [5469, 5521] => 1.03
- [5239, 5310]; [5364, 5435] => 1.09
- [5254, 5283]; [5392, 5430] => 1.15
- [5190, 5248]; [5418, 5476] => 1.20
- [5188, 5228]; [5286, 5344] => 1.19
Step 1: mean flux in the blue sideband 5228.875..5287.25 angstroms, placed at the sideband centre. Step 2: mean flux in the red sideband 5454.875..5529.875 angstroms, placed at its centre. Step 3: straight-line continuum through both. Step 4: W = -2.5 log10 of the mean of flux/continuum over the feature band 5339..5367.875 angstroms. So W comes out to -0.069 mag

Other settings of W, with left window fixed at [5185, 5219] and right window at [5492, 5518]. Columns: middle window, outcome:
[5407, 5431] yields -0.058 mag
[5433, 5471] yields -0.060 mag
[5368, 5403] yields -0.105 mag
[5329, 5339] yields -0.078 mag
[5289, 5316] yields -0.140 mag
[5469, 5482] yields -0.028 mag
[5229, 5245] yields -0.098 mag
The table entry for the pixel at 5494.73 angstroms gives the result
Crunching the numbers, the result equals 26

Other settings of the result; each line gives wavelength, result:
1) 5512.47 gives 26.4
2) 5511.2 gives 27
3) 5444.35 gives 27.3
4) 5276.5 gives 25.5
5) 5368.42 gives 27.9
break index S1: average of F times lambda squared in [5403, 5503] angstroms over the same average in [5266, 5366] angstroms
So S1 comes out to 1.05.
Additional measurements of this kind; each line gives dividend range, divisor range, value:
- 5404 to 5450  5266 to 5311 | 1.08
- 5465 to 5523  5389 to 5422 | 1.02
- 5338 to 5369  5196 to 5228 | 1.21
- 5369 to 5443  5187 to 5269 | 1.20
